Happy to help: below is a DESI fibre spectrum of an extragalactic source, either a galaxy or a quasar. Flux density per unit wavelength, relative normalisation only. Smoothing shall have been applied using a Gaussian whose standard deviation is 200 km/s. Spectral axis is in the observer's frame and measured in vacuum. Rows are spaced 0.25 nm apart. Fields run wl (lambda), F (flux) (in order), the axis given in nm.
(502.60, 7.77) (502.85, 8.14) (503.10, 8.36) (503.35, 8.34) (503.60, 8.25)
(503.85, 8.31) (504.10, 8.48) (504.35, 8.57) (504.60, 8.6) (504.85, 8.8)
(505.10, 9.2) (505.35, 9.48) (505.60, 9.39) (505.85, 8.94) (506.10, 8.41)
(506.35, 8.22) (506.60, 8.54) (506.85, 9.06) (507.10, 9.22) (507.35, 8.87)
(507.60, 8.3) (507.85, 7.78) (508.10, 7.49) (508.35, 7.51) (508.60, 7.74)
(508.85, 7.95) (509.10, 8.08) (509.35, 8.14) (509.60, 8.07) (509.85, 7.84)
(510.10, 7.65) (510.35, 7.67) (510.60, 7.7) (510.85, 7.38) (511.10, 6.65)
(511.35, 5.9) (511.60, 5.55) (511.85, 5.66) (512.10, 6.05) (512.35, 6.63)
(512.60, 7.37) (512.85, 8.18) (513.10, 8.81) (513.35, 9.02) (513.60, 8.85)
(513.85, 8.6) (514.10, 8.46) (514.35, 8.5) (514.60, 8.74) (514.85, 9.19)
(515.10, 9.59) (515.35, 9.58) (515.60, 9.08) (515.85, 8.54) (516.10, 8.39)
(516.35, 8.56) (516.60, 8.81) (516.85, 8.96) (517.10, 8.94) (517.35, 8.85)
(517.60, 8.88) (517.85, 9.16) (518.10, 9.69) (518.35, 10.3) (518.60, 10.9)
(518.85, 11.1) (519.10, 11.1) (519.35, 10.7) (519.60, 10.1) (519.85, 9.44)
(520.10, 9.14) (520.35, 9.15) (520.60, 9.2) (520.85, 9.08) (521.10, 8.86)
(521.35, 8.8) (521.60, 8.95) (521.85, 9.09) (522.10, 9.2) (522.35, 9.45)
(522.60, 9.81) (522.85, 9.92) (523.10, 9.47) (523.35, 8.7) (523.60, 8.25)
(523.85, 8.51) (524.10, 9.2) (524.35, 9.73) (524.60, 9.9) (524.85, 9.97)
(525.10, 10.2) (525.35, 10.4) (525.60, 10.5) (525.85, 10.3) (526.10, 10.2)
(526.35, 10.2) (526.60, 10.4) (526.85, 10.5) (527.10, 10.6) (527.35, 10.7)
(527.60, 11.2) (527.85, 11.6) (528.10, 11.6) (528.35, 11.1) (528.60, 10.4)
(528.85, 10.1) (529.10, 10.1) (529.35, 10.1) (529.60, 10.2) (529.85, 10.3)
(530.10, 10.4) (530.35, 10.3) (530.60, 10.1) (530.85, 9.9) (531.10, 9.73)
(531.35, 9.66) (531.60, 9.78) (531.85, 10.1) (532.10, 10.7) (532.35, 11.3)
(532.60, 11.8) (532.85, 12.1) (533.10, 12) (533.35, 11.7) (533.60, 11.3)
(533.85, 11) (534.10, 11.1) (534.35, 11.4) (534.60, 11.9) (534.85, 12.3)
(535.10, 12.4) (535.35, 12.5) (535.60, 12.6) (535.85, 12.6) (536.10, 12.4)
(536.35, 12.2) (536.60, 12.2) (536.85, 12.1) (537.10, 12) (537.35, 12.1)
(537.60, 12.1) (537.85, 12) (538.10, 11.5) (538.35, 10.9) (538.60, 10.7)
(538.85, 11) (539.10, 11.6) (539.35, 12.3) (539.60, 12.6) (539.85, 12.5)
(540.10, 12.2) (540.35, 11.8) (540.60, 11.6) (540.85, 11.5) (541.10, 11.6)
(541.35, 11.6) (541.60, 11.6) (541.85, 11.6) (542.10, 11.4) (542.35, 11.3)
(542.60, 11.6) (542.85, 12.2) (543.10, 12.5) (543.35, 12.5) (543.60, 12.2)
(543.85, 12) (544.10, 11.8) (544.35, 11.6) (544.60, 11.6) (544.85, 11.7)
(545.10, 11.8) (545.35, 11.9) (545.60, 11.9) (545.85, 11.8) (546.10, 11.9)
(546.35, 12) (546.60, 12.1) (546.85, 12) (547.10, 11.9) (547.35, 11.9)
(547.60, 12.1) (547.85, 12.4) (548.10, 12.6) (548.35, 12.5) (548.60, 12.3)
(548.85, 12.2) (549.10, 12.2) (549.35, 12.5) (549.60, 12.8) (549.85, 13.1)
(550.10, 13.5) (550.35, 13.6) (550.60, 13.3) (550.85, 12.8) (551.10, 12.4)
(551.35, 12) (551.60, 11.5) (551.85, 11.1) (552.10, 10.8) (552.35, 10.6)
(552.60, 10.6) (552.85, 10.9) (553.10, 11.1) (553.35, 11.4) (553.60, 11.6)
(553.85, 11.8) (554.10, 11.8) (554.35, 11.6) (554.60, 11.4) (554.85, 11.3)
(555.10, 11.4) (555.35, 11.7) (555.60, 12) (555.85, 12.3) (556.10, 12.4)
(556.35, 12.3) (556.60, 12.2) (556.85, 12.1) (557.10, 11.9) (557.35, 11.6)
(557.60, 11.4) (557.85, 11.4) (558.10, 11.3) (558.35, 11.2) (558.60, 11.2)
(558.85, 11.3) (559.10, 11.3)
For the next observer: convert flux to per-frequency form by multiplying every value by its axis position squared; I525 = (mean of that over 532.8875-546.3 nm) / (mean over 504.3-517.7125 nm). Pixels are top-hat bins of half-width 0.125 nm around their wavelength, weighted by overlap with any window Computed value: 1.60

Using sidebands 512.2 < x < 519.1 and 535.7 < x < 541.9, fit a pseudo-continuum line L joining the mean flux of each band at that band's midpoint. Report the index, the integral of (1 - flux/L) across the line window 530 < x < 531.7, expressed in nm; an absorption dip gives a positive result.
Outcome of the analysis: 0.14 nm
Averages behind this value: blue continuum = 8.98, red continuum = 11.9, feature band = 9.98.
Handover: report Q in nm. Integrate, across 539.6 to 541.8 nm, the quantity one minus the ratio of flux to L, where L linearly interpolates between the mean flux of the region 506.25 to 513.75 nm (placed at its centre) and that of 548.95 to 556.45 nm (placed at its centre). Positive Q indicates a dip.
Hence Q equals -0.224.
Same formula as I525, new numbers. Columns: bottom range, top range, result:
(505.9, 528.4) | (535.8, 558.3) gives 1.48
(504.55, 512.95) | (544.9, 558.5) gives 1.78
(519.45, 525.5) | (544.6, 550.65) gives 1.44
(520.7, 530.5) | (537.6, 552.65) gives 1.29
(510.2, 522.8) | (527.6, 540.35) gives 1.39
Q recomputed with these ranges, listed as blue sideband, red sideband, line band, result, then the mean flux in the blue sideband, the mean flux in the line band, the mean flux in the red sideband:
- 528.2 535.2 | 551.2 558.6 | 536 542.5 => -0.43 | 10.8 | 11.8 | 11.5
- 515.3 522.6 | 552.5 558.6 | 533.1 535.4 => -0.31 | 9.38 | 11.7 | 11.6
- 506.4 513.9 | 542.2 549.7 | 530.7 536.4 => -0.44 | 7.74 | 11.4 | 12.1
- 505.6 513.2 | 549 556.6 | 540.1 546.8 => -0.48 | 7.74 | 11.8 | 11.9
